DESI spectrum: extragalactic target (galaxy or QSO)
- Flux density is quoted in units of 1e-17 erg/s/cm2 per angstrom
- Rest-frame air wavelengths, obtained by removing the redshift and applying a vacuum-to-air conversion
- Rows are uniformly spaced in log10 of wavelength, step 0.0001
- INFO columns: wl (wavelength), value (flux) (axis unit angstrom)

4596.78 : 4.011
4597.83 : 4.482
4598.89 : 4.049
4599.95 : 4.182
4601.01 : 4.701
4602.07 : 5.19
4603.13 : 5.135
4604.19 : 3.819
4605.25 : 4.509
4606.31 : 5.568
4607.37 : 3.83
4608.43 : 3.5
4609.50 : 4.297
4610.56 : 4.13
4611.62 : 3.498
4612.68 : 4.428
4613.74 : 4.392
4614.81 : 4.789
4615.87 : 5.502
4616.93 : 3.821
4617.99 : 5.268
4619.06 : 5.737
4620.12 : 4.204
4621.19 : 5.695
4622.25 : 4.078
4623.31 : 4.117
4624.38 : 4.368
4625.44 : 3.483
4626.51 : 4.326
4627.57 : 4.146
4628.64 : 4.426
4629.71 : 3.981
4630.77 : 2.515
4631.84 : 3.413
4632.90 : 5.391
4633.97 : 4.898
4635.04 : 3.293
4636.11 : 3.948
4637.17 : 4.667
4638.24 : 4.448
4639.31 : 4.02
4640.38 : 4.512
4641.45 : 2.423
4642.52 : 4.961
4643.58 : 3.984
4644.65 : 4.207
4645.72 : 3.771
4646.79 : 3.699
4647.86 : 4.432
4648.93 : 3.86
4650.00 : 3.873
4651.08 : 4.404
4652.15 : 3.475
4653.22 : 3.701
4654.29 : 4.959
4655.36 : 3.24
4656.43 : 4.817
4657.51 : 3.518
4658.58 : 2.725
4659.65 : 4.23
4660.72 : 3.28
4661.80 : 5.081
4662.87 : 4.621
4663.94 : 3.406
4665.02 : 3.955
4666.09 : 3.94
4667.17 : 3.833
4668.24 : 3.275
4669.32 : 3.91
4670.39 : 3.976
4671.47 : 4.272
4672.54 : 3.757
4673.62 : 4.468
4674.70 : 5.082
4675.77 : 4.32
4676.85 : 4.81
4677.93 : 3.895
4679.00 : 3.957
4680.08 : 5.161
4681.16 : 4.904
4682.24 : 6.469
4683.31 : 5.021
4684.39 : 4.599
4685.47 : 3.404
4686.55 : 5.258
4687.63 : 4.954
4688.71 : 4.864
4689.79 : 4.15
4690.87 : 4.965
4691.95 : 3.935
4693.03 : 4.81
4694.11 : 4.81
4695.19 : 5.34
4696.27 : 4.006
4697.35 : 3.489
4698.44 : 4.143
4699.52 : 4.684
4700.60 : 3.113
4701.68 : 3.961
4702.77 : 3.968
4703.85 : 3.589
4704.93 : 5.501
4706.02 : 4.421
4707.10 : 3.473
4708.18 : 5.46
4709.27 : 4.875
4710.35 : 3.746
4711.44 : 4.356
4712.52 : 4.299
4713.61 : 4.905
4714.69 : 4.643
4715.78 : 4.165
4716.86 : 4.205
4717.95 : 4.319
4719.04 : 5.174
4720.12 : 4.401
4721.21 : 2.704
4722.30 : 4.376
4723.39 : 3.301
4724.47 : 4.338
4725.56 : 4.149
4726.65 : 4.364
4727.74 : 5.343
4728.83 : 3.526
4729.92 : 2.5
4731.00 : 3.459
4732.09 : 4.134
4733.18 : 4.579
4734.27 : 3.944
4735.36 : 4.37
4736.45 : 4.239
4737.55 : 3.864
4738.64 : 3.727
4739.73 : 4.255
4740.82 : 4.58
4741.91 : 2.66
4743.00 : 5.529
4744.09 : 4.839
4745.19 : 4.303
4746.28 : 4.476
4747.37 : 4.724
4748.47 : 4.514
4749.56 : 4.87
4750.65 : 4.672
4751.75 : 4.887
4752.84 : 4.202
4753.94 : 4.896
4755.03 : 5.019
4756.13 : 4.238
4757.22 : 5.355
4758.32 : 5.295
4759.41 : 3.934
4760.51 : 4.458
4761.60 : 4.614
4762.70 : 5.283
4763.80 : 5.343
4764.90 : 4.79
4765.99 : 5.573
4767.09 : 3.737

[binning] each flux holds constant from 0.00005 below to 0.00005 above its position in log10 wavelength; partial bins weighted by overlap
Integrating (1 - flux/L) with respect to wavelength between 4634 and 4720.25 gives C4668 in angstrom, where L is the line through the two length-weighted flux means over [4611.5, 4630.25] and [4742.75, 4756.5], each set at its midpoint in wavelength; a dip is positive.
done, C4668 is 5.9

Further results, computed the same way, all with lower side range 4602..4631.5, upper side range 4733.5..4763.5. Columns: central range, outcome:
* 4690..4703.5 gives 0.6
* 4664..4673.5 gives 1.2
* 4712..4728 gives 0.7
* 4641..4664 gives 2.3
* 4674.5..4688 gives -0.9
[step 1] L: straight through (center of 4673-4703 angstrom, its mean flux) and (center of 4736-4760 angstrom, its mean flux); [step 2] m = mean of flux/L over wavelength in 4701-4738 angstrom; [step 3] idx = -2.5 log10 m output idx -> 0.08 mag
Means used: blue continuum 4.52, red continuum 4.5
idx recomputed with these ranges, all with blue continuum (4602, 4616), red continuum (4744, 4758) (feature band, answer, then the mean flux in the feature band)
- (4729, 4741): 0.18 mag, 3.94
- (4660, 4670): 0.15 mag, 3.93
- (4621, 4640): 0.08 mag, 4.15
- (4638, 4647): 0.12 mag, 4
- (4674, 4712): 0.02 mag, 4.5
